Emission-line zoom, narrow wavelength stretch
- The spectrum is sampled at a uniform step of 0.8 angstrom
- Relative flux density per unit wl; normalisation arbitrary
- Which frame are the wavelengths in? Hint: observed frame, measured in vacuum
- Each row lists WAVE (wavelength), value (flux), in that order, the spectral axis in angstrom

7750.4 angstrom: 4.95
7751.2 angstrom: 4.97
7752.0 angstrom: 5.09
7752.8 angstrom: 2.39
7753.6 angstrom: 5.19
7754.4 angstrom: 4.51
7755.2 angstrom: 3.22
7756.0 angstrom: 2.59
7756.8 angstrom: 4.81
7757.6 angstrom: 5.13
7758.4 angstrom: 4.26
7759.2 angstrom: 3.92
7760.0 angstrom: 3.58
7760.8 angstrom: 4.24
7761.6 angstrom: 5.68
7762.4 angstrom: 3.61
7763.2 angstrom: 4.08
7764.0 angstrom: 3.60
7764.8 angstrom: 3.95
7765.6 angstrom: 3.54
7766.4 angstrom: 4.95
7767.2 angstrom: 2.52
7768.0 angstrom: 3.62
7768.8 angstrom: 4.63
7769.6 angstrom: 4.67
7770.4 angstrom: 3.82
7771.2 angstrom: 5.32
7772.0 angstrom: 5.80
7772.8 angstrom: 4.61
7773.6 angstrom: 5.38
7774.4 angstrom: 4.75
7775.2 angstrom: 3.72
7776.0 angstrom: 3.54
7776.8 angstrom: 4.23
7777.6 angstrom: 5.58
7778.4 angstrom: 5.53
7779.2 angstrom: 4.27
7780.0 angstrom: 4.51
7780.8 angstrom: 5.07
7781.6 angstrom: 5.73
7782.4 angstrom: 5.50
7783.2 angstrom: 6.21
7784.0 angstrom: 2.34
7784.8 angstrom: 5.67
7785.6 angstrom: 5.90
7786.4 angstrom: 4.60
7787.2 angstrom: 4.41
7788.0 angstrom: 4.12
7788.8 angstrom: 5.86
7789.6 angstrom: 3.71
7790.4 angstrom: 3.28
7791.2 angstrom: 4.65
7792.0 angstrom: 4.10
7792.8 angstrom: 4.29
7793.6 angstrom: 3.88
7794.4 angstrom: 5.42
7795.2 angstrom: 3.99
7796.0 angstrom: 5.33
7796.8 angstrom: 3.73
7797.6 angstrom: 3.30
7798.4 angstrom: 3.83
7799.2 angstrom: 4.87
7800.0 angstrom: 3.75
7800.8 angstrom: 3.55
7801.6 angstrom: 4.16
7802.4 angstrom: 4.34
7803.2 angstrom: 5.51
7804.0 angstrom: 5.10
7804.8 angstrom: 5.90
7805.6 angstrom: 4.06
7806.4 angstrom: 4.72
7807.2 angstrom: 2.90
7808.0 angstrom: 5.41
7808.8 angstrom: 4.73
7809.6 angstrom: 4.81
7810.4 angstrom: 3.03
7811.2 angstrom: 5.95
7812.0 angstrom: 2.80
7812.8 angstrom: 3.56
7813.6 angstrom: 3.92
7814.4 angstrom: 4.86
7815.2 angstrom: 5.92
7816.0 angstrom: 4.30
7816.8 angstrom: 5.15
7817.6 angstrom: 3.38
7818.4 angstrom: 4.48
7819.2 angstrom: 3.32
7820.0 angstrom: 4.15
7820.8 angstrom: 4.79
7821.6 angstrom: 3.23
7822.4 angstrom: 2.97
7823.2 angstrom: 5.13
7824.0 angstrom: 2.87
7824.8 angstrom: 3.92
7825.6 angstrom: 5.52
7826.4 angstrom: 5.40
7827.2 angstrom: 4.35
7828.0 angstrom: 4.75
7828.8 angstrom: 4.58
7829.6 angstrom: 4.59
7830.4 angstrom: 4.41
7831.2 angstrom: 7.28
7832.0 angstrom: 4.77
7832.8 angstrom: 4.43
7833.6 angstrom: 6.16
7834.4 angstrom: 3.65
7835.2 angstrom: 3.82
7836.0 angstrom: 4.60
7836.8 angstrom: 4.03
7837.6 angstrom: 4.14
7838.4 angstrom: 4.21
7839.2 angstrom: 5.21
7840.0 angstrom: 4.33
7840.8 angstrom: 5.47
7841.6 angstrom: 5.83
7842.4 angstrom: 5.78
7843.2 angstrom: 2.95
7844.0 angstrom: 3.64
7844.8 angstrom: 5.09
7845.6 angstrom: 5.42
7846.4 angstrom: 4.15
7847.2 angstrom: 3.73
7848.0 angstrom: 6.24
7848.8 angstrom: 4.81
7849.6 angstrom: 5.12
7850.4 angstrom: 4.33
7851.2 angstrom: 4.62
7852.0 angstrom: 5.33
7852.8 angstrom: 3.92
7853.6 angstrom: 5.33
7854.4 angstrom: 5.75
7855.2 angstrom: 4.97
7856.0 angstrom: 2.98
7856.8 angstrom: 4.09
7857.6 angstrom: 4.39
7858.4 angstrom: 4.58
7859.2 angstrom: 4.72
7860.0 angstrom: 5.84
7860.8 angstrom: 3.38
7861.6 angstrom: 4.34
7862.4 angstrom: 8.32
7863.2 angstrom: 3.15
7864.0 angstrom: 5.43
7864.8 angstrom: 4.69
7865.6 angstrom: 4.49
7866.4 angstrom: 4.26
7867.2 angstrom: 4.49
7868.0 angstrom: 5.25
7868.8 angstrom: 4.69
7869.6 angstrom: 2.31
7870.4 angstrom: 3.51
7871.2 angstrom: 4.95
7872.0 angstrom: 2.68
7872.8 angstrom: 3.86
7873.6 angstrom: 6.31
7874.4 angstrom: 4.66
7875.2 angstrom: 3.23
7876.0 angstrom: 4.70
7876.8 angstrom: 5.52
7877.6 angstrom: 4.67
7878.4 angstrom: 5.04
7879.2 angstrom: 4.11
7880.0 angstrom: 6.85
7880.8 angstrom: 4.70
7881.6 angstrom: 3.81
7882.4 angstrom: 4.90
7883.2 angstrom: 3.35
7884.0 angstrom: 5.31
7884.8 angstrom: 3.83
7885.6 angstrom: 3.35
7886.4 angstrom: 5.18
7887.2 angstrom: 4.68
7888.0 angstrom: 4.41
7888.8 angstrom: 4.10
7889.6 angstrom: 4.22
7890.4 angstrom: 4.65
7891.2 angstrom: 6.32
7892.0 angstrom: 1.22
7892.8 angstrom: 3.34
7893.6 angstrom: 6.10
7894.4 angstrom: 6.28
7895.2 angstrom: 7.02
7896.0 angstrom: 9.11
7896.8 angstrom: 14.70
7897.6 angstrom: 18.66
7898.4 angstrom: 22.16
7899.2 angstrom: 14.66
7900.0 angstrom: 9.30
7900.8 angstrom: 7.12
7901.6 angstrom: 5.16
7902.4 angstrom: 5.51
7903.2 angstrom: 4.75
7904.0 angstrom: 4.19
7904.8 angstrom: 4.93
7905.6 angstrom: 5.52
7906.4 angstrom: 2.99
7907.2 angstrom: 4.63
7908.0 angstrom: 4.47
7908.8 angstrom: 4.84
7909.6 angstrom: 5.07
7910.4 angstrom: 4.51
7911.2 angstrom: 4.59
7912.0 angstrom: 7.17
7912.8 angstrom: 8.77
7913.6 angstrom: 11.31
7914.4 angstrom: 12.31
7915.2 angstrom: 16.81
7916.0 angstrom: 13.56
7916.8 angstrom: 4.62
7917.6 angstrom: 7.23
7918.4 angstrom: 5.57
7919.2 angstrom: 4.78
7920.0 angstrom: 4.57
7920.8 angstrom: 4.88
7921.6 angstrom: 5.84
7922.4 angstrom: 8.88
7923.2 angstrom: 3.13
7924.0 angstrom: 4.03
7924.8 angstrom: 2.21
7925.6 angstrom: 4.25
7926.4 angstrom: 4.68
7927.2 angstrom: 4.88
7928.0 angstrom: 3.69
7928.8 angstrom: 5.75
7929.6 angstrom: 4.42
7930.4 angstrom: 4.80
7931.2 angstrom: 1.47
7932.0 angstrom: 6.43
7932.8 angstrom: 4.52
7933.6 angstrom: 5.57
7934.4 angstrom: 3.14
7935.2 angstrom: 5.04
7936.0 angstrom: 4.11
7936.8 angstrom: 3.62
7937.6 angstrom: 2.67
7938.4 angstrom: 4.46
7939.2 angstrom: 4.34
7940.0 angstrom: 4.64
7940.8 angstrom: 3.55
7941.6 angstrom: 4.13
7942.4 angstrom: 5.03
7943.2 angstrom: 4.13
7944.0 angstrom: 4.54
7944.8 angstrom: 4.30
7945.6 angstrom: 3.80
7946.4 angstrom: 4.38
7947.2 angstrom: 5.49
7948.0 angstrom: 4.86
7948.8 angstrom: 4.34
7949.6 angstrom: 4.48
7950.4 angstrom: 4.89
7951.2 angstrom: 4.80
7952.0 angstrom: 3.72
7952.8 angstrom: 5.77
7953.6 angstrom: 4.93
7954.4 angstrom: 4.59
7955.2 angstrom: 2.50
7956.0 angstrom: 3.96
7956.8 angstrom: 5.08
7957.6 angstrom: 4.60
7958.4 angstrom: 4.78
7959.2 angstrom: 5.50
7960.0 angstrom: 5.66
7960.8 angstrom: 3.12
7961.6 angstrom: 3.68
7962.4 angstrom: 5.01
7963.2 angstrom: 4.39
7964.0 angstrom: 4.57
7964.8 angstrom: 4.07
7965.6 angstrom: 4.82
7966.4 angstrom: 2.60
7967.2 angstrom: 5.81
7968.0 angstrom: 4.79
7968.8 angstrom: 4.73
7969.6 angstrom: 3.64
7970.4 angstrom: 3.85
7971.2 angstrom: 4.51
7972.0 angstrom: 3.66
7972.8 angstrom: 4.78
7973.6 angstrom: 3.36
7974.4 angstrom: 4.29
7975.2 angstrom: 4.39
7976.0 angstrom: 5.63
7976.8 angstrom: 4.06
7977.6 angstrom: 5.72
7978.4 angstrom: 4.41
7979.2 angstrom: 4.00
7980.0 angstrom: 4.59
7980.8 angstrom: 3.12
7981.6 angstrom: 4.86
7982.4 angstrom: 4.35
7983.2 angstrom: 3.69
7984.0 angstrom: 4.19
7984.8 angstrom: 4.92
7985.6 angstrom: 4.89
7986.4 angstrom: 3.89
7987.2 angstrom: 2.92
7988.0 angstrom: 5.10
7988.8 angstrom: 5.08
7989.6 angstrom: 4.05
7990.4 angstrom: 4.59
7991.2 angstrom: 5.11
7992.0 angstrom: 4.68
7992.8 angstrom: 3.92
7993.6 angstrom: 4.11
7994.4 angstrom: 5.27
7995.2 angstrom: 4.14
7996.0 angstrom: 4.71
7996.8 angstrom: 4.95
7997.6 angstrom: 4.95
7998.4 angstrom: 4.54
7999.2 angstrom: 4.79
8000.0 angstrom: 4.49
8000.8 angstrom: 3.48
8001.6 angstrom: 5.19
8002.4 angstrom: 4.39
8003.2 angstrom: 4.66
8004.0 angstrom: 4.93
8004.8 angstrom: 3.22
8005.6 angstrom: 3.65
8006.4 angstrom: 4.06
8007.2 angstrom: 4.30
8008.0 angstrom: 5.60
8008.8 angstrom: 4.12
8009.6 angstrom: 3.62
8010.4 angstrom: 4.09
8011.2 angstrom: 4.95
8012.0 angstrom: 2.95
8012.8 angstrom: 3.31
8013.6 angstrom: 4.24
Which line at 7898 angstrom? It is [S II] 6716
